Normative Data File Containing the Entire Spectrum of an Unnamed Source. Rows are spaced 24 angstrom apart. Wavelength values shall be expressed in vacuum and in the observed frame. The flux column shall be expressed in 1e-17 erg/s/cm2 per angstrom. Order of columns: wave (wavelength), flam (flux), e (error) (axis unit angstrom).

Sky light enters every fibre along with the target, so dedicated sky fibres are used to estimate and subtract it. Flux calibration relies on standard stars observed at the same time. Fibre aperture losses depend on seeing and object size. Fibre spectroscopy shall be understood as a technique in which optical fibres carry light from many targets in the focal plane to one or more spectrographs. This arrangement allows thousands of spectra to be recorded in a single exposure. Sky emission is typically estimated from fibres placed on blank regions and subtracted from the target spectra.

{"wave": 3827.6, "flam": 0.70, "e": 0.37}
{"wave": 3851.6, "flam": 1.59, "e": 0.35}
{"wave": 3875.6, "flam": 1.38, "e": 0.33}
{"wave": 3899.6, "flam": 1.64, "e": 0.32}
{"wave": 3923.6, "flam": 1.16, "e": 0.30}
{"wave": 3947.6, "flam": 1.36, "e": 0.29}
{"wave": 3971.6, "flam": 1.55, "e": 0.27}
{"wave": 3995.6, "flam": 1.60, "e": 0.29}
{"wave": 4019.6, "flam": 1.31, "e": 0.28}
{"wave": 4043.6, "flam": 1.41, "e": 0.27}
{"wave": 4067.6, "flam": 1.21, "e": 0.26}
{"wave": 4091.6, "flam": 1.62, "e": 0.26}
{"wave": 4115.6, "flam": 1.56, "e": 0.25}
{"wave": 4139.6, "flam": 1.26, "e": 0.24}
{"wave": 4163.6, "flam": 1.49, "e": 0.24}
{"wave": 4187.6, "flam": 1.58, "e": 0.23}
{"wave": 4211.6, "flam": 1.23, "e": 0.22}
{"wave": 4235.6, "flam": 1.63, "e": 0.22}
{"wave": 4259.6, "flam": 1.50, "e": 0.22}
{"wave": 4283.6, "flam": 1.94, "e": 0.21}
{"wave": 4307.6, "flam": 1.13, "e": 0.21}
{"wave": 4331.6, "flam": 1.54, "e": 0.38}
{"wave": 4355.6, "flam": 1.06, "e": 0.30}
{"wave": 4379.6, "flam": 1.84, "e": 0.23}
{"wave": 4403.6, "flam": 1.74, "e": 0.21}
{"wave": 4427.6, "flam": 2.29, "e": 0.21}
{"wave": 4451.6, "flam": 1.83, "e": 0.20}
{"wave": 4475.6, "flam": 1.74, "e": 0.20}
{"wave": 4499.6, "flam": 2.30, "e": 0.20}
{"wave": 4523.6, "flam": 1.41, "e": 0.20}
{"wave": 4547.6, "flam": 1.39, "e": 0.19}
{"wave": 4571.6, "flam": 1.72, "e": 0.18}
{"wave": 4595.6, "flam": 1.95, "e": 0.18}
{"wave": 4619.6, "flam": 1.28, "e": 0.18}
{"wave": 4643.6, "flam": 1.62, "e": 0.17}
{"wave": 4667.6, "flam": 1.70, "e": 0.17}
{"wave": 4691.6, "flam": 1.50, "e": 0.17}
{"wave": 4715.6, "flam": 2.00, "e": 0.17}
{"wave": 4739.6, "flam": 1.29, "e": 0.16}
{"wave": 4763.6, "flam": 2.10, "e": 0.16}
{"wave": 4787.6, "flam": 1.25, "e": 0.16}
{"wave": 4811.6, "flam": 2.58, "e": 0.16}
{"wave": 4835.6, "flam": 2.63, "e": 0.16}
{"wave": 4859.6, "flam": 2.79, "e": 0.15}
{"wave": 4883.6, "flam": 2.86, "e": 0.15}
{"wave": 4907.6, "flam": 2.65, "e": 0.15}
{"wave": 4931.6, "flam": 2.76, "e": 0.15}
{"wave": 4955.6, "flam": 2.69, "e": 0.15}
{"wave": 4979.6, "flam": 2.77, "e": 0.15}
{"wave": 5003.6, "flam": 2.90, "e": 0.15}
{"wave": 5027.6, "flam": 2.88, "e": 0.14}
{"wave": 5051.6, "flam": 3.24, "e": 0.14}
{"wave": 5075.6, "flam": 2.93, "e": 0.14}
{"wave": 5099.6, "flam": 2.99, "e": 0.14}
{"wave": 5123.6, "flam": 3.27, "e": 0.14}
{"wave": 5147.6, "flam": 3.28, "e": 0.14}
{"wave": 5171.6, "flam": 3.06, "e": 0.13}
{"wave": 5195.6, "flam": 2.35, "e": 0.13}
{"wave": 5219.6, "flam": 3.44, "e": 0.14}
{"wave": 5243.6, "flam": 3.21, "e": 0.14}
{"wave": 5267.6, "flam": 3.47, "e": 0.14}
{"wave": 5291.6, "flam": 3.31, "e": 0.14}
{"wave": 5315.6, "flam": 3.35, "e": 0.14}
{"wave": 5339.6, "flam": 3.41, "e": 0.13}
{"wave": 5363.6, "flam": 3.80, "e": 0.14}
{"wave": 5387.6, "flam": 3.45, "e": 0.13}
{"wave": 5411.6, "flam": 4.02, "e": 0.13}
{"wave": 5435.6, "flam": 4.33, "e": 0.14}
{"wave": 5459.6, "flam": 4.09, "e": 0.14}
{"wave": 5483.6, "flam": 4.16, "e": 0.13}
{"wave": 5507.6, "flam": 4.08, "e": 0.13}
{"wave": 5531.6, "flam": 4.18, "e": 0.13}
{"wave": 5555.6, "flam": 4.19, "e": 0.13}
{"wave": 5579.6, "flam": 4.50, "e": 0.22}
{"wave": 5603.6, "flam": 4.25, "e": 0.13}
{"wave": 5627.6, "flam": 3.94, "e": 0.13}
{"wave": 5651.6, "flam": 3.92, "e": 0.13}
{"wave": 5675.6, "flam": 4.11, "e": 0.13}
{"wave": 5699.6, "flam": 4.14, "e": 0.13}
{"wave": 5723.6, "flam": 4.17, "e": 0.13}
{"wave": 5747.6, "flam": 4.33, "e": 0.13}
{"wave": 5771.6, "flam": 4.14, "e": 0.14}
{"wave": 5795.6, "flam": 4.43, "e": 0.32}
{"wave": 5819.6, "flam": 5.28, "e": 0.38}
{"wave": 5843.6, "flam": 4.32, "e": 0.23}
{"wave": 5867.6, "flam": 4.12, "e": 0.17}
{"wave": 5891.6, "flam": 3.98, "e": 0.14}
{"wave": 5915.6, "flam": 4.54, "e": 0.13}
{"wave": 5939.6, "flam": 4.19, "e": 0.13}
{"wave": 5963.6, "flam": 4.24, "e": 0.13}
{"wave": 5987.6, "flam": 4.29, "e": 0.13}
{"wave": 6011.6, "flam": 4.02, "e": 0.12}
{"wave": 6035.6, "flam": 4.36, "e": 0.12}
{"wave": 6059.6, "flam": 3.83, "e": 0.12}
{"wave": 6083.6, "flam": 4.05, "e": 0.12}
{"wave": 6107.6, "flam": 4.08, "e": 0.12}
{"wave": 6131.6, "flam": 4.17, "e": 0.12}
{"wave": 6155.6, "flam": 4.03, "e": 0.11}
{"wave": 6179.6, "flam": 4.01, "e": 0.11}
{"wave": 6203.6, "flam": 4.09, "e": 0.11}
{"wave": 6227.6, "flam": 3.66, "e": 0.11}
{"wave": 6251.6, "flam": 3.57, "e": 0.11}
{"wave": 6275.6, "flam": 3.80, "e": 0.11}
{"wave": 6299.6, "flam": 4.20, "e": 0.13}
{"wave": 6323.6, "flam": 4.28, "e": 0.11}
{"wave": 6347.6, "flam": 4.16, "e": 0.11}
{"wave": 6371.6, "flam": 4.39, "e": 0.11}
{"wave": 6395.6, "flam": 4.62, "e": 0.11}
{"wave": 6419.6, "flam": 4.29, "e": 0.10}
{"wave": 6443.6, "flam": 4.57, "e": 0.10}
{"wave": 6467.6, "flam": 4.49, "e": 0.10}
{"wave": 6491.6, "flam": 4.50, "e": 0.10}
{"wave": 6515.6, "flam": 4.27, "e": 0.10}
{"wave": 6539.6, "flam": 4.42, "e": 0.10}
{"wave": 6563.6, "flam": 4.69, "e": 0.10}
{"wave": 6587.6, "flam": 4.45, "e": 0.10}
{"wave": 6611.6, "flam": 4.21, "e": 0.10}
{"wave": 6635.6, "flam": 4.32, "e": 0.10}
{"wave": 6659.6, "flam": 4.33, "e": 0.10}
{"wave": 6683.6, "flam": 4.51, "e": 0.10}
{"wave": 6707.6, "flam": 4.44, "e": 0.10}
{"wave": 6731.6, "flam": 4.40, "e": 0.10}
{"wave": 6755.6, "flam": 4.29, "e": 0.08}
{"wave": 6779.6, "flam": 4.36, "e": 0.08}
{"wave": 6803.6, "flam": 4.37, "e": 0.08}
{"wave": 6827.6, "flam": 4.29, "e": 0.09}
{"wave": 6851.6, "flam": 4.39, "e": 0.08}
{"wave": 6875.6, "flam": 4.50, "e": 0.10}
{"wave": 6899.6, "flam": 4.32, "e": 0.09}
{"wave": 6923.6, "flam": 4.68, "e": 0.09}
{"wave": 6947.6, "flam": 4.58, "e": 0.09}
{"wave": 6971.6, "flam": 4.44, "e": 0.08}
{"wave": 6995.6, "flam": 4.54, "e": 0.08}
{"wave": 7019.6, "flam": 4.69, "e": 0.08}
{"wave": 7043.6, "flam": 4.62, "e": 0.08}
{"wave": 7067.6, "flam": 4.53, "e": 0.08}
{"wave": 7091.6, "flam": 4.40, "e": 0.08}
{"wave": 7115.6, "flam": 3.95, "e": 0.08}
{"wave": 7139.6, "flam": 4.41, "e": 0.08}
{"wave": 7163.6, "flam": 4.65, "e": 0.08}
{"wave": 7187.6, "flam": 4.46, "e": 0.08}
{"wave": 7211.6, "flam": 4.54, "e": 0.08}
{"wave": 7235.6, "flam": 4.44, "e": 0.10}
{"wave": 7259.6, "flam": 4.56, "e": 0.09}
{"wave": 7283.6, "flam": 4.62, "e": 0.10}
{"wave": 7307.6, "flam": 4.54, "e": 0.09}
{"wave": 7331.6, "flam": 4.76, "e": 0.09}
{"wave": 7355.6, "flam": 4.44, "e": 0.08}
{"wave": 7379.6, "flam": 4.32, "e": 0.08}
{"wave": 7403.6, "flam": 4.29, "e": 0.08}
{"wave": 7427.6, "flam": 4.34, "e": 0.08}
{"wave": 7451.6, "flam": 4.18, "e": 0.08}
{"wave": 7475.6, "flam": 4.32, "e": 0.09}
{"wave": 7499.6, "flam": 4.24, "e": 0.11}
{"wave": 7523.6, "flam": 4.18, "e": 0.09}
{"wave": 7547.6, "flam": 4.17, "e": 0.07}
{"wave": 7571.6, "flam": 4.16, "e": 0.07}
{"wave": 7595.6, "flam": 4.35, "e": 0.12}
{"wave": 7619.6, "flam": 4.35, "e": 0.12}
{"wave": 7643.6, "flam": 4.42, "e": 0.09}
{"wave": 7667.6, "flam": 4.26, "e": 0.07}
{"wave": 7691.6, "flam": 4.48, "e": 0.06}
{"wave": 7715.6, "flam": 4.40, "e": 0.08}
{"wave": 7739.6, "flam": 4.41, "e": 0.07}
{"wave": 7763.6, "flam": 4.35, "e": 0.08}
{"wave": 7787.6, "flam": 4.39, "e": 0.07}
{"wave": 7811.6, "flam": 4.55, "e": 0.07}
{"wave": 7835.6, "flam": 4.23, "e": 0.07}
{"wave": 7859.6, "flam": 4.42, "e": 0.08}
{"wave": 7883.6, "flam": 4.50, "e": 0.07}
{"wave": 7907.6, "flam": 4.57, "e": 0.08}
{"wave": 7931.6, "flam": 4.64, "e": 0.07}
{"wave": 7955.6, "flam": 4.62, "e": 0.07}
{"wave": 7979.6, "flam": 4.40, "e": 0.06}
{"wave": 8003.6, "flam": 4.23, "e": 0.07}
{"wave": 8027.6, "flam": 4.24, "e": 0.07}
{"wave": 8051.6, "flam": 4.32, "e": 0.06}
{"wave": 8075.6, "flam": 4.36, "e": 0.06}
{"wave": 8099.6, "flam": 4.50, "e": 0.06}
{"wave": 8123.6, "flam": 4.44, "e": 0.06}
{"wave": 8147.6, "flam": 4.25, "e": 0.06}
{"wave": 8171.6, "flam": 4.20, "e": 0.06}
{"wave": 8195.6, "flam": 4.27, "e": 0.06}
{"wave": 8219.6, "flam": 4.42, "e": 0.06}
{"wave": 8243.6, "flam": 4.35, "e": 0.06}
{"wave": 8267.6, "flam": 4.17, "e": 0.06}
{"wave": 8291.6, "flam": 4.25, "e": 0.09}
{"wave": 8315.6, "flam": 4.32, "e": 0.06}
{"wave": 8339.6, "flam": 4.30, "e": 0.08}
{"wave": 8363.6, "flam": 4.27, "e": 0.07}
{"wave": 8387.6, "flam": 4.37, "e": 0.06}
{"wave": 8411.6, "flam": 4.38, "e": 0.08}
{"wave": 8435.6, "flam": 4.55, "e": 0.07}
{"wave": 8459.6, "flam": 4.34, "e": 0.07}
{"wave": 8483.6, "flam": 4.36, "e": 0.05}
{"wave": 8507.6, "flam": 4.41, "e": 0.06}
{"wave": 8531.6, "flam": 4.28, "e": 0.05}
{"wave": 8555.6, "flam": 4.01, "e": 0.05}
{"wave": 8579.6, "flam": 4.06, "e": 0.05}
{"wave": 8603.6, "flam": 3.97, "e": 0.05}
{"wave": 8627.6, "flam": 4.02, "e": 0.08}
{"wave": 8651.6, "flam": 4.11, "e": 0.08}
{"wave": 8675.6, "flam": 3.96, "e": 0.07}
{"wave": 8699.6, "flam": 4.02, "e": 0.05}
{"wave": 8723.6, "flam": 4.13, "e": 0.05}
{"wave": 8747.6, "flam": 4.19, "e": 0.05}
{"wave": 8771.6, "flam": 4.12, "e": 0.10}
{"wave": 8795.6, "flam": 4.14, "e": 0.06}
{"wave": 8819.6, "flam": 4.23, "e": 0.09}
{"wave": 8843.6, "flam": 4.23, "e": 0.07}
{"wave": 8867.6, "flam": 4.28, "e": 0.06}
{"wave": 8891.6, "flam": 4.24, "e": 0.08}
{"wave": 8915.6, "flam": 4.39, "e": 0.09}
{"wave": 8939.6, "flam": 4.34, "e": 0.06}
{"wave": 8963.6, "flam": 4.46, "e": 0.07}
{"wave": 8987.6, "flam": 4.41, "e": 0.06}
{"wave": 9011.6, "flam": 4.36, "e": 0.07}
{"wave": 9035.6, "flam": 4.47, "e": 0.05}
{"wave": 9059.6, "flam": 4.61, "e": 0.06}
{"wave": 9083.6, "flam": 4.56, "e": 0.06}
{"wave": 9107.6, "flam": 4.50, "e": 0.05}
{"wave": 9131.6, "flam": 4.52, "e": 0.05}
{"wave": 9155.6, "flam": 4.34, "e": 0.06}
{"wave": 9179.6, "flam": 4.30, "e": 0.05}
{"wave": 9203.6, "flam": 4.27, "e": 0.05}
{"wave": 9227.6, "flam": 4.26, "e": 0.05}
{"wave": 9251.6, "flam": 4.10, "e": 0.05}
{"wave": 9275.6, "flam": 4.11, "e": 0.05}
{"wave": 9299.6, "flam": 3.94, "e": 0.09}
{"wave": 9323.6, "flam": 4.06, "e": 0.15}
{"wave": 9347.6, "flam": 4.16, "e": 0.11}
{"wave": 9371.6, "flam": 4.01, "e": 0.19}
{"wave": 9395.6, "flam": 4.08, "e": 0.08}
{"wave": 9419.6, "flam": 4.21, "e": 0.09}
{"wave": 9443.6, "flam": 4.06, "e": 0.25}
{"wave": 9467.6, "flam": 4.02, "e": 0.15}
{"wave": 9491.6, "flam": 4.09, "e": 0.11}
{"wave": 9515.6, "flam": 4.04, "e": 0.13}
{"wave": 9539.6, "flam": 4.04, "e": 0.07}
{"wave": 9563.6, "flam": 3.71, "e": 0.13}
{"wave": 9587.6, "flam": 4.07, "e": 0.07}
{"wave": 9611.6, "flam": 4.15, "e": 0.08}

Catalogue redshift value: 0.21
